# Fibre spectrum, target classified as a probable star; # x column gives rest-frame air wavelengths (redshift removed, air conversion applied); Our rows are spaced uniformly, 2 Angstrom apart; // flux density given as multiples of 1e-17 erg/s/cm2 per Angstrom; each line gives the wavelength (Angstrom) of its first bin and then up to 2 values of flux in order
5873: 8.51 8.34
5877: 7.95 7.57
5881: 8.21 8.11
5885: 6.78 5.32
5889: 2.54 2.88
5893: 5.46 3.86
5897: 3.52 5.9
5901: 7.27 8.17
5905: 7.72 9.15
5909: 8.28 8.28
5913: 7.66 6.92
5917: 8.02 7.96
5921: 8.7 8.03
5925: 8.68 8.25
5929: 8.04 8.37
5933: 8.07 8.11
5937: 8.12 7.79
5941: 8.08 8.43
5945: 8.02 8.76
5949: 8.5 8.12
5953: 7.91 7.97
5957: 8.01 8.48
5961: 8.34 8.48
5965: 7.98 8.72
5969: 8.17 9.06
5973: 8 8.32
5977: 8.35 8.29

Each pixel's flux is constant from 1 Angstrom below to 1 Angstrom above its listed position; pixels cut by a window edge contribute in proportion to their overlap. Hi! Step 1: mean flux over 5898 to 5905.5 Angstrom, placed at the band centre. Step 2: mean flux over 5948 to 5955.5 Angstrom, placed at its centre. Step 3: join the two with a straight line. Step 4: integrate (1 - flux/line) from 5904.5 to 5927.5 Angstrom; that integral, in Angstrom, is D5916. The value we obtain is -2.0 Angstrom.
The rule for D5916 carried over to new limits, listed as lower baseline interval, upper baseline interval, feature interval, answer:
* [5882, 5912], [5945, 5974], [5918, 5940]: -2.8 Angstrom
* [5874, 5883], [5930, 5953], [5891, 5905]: 4.2 Angstrom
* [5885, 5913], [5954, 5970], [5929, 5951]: -2.0 Angstrom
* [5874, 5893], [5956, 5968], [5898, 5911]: -1.7 Angstrom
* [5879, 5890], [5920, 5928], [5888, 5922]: 4.1 Angstrom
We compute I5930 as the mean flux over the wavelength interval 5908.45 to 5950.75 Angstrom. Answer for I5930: 8.14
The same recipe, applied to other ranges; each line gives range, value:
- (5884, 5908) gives 5.71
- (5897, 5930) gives 7.81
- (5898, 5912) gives 7.82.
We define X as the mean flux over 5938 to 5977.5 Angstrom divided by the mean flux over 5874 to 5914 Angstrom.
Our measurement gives 1.24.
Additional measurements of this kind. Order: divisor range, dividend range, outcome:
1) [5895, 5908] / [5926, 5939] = 1.21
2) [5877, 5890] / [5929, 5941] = 1.24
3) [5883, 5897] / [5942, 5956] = 1.77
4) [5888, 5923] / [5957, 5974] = 1.26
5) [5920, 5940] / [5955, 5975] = 1.01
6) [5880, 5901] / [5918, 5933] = 1.55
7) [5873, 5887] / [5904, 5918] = 1.04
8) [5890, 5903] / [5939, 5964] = 1.62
